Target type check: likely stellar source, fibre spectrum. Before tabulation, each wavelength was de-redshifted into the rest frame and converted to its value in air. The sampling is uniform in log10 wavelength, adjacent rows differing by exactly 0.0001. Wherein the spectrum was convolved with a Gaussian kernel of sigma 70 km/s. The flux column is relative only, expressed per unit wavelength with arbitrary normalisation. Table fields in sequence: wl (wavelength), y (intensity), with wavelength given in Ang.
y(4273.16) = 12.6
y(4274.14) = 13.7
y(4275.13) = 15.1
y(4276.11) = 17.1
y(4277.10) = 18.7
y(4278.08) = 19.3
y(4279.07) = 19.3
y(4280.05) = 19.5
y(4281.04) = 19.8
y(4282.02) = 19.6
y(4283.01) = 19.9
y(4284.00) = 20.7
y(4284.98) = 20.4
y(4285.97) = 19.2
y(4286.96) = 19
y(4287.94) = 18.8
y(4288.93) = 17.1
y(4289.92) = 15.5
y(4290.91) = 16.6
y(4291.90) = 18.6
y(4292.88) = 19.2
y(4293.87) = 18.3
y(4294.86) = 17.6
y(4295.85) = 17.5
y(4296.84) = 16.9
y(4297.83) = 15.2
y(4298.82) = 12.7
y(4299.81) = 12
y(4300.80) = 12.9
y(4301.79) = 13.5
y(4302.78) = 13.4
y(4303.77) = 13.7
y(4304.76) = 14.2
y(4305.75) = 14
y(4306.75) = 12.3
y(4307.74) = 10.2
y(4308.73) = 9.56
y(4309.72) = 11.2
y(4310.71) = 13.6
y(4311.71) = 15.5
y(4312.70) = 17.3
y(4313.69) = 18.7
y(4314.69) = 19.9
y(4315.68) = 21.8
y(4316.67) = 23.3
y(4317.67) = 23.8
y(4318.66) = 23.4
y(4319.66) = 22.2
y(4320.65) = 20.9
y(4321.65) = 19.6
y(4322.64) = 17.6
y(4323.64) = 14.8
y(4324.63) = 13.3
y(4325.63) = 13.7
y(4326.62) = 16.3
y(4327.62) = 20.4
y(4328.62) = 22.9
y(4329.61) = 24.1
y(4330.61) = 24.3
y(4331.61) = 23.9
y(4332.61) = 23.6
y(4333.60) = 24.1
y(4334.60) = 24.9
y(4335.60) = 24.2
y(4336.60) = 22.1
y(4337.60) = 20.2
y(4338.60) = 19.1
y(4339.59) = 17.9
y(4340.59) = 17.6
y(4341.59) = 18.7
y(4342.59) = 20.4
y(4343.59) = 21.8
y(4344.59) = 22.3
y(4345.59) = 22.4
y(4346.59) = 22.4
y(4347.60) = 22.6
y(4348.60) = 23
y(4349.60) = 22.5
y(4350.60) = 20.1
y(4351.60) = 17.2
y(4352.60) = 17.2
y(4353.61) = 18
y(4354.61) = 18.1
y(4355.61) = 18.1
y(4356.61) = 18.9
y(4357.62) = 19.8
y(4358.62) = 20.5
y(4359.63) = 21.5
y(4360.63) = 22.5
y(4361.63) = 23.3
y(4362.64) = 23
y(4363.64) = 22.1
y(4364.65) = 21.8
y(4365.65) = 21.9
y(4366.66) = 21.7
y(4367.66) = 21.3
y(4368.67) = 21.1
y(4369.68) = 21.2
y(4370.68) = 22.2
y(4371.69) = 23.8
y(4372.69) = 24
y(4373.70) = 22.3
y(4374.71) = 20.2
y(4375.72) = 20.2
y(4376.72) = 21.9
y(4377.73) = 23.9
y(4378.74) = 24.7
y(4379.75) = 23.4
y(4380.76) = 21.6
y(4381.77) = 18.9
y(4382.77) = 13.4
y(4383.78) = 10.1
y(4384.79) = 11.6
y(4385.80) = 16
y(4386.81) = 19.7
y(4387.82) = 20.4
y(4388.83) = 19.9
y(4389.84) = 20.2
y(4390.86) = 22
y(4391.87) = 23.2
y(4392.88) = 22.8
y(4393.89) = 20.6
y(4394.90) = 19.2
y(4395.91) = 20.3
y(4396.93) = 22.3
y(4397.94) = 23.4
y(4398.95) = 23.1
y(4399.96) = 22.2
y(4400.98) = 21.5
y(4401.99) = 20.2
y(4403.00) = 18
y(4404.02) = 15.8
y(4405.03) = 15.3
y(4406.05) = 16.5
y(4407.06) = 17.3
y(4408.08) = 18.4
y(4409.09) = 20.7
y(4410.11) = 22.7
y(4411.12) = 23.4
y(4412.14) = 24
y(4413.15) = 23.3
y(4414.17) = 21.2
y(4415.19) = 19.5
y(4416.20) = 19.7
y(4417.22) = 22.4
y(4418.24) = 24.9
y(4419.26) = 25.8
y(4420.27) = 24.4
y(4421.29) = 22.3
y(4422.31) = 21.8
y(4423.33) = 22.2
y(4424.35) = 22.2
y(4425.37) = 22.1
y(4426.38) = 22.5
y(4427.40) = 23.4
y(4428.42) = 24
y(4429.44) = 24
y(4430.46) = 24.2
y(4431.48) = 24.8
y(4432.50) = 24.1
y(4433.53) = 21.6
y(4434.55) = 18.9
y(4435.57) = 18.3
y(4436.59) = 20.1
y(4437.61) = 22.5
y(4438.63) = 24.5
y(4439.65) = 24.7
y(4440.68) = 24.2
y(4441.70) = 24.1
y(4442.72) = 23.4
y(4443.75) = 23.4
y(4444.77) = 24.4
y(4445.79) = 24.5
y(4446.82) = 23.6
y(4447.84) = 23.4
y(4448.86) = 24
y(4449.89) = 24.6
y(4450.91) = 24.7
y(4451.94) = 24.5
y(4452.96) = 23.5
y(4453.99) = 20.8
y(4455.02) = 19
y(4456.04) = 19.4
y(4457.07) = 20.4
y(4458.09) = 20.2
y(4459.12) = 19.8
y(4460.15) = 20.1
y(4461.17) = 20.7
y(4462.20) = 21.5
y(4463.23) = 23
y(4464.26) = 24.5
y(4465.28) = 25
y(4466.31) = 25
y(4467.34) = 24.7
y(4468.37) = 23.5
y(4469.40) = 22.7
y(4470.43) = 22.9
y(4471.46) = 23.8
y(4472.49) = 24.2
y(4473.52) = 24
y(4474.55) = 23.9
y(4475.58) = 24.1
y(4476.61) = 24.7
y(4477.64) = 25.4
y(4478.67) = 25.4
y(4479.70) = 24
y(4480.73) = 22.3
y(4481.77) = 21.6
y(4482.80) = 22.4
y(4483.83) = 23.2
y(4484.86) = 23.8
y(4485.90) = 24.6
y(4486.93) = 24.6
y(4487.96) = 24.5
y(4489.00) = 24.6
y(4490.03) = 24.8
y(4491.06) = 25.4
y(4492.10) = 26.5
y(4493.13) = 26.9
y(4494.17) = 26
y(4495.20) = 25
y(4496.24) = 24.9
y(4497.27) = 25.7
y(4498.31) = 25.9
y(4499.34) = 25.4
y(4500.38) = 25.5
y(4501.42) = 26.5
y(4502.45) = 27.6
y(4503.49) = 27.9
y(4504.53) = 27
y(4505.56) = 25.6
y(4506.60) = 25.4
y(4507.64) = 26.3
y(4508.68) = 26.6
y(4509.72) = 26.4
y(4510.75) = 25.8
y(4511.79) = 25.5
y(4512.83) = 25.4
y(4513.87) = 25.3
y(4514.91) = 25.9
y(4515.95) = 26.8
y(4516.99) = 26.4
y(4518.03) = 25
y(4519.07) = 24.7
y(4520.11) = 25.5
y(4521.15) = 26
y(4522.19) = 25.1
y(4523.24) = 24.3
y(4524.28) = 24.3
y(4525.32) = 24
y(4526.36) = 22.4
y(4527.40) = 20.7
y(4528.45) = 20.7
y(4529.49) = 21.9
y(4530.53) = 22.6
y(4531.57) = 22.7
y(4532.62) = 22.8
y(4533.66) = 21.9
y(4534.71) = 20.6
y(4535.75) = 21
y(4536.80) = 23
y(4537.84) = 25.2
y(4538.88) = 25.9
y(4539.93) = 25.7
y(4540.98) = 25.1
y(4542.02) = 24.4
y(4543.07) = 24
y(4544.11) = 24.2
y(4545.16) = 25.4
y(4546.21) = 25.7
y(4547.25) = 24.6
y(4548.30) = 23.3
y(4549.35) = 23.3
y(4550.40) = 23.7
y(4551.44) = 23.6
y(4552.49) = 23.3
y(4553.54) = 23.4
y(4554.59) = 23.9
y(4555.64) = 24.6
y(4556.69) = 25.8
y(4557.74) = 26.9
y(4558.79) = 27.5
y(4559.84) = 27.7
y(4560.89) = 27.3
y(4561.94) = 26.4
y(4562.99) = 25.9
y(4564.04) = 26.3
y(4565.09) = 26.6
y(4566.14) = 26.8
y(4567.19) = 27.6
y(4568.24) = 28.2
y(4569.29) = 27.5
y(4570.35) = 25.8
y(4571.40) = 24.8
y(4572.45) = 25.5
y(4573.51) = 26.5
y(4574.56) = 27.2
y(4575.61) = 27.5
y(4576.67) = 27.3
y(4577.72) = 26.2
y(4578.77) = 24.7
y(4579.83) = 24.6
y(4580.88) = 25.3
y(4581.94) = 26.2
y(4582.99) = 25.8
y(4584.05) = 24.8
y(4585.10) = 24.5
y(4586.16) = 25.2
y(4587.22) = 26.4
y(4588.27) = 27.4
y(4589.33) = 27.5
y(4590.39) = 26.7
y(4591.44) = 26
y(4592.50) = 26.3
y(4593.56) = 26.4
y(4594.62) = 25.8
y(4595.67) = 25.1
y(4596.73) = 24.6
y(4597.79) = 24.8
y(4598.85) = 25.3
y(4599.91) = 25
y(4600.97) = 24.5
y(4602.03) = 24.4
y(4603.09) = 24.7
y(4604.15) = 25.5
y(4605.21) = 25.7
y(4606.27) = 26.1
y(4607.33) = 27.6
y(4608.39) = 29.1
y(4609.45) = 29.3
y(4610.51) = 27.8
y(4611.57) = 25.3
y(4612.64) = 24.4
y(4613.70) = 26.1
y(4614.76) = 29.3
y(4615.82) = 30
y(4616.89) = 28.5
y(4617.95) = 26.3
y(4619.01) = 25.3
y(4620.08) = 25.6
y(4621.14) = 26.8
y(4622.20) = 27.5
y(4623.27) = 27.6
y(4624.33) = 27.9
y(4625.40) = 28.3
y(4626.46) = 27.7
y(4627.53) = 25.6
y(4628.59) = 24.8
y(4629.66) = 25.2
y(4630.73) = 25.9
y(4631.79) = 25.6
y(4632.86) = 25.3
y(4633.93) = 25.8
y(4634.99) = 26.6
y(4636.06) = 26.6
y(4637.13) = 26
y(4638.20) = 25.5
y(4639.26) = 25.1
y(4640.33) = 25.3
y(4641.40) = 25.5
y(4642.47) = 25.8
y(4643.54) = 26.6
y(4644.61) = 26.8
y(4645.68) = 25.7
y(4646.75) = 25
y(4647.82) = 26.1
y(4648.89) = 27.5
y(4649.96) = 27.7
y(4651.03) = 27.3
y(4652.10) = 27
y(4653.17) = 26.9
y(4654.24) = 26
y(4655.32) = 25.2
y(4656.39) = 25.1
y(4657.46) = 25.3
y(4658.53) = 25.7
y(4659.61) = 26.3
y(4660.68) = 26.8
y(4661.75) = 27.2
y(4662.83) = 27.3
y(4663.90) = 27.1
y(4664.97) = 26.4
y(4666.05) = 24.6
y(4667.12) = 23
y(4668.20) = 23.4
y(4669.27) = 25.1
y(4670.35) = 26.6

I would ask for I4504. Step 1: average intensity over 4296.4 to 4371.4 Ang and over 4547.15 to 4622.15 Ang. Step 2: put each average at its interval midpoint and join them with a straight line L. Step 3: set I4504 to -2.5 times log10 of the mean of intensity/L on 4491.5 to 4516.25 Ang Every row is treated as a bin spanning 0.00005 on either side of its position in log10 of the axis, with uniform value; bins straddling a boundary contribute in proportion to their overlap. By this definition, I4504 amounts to -0.10 mag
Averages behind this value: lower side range 19.2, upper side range 26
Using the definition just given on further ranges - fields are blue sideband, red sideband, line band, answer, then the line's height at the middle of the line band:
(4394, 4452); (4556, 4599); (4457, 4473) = 0.026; 23.2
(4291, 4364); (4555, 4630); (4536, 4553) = 0.028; 25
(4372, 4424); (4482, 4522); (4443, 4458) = 0.014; 23.1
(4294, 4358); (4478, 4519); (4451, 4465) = 0.107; 23.7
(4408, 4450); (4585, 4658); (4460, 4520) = -0.039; 23.9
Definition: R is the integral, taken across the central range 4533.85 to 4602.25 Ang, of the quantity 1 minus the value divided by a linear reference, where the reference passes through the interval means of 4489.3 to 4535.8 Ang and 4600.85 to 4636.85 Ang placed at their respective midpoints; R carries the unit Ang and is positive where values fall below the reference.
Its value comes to 1.0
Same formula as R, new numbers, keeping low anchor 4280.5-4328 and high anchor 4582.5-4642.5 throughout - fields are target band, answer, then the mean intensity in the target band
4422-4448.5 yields -2.62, 23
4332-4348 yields -3.08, 21.5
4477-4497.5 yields -1.92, 24.6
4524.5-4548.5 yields 0.54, 23.4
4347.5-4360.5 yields -0.93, 19.8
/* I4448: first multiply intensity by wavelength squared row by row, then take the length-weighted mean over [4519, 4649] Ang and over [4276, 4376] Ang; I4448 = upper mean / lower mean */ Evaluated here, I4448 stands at 1.5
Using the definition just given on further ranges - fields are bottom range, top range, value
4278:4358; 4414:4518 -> 1.37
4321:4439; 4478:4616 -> 1.30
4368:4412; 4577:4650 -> 1.43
